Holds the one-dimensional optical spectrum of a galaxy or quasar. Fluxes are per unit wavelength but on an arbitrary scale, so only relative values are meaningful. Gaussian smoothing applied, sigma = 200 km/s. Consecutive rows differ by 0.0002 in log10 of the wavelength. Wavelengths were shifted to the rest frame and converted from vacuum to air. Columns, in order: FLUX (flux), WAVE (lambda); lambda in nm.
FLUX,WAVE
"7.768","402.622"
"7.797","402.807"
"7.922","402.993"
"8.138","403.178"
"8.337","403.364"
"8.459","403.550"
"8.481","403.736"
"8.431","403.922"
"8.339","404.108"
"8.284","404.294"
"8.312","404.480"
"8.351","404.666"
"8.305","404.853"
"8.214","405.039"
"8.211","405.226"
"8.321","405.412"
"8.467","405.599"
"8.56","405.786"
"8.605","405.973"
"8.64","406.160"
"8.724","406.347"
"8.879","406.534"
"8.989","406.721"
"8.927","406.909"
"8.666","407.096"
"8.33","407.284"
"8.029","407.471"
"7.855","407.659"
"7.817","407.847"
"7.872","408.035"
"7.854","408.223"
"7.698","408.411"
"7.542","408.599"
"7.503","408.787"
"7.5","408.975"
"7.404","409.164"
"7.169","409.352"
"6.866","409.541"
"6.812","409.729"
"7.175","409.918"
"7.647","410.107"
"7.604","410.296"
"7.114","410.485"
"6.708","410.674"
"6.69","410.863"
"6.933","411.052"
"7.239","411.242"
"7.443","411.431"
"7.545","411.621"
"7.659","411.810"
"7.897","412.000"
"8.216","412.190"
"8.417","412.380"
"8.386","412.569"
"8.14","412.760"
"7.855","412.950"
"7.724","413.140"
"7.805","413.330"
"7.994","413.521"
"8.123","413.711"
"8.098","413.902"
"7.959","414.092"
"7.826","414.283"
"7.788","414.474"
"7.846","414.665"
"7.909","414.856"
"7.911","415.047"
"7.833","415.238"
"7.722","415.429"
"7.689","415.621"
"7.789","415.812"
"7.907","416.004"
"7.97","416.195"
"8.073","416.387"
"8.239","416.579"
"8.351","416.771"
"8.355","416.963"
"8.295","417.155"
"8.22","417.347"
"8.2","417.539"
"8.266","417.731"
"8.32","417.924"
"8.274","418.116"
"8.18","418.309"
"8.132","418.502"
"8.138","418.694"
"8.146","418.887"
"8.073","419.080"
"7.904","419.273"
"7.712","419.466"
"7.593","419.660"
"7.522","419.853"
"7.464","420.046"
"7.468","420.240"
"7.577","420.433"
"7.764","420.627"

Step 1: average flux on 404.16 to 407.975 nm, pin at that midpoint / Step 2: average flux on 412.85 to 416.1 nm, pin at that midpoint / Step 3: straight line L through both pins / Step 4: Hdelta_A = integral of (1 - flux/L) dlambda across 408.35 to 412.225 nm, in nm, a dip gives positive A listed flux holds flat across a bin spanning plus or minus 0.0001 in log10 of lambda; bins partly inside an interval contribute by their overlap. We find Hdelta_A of 0.38 nm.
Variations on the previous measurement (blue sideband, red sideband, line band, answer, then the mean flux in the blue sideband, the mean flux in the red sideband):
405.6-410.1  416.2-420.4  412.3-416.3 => 0.038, 7.98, 8.03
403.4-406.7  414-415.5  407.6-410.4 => 0.249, 8.46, 7.85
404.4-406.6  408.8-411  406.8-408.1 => -0.056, 8.46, 7.16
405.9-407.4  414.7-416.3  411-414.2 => 0.104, 8.71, 7.84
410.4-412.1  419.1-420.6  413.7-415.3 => -0.112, 7.25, 7.64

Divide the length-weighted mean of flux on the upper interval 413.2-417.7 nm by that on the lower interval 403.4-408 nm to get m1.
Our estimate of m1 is 0.95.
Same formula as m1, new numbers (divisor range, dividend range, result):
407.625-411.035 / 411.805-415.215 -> 1.08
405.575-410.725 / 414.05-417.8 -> 1.01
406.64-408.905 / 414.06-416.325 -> 0.97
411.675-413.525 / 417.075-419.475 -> 1.02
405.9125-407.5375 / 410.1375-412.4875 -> 0.86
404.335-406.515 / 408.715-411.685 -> 0.85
